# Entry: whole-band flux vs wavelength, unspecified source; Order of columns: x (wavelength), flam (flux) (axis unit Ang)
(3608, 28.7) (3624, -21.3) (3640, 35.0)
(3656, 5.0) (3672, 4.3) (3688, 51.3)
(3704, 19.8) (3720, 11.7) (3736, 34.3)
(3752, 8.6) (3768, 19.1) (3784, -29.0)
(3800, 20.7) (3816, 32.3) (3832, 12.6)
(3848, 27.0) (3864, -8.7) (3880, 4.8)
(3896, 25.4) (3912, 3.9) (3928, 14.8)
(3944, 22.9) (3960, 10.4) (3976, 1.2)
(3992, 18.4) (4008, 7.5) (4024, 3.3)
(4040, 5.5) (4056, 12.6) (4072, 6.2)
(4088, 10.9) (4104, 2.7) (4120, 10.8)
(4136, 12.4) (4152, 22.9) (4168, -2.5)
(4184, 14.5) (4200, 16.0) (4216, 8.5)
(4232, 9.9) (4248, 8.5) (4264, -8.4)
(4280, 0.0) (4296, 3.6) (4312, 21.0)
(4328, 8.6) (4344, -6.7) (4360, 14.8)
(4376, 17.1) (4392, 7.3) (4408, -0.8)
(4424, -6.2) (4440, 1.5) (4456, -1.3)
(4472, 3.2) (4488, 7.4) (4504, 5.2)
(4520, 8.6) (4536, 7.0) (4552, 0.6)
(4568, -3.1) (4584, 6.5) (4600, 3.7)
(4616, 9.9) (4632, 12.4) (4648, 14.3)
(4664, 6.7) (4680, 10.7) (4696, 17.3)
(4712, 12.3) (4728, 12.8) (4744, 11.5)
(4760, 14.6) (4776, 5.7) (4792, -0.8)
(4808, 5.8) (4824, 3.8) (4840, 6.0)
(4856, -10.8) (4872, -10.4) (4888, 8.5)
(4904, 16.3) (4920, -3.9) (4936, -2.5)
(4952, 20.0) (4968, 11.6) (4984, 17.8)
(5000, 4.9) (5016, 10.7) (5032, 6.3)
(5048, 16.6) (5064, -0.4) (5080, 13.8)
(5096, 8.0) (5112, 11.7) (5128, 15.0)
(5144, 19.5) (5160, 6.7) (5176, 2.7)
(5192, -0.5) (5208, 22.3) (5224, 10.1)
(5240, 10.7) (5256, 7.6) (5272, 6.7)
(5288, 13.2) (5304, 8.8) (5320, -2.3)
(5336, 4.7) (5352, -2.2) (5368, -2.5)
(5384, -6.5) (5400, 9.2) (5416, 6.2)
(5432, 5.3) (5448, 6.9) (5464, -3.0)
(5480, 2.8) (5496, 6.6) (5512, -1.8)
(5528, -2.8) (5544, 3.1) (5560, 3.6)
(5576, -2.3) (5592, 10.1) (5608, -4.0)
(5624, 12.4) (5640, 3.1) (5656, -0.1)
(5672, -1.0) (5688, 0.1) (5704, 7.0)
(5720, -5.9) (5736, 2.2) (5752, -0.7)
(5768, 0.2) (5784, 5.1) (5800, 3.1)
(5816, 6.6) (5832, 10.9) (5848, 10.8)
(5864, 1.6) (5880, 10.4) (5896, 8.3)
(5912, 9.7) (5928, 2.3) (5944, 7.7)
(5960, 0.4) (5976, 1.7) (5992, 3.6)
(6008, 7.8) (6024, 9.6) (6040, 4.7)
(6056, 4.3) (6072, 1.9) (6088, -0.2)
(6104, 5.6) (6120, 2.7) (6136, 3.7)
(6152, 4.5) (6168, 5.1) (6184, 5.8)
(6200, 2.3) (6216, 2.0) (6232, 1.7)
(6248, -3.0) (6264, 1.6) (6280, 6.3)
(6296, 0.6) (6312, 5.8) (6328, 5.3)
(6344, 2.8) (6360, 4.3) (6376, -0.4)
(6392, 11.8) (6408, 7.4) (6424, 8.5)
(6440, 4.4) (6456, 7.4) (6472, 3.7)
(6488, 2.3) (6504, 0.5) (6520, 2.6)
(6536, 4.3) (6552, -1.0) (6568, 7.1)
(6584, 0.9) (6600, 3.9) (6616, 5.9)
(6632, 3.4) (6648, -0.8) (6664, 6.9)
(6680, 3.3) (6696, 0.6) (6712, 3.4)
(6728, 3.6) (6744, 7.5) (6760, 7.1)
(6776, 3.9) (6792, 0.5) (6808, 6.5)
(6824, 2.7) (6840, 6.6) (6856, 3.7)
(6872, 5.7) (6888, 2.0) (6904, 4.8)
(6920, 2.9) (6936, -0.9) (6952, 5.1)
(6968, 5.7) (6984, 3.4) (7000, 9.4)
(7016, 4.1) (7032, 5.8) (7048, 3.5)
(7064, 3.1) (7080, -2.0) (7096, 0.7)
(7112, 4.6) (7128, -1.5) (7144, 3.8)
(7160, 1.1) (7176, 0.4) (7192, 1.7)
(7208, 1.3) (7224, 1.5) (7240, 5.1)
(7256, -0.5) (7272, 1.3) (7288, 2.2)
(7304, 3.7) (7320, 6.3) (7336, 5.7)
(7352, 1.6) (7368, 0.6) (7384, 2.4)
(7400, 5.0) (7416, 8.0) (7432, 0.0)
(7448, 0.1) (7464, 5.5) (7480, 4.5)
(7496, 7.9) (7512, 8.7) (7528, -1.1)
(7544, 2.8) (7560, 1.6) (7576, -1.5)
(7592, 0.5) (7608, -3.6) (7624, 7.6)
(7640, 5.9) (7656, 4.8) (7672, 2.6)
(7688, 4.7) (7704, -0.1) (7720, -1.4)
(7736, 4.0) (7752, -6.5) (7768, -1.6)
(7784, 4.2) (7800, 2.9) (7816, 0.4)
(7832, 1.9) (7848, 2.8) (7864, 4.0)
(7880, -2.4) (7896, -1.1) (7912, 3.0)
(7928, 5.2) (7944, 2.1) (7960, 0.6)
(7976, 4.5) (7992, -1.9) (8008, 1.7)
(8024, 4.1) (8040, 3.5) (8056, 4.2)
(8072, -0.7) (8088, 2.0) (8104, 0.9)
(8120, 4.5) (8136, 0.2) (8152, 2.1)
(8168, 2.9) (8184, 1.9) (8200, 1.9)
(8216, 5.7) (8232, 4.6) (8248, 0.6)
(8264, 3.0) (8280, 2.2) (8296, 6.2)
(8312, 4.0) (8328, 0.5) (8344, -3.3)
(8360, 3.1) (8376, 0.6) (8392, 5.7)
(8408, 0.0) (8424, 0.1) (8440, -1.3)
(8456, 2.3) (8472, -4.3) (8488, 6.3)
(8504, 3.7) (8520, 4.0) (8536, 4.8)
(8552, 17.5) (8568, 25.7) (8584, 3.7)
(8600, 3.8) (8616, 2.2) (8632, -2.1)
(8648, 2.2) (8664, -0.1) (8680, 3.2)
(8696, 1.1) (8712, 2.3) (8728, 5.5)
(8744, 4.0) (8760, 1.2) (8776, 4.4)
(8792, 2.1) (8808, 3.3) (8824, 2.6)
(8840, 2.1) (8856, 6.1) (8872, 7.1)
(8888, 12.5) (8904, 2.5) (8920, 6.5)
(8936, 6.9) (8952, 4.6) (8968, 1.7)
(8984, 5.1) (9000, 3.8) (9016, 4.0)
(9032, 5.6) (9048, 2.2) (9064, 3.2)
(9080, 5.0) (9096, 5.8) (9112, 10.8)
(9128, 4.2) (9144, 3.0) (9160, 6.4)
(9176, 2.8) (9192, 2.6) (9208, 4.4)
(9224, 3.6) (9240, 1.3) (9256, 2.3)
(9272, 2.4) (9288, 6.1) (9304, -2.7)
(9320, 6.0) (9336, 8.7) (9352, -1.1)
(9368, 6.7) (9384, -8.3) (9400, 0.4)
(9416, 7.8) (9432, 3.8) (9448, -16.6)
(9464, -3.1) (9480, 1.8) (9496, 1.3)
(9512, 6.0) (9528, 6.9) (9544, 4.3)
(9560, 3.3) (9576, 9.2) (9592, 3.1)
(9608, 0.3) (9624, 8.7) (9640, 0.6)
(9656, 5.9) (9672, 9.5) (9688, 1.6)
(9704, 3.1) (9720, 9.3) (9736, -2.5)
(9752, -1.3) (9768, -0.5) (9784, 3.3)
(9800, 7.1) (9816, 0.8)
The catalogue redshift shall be 1.30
